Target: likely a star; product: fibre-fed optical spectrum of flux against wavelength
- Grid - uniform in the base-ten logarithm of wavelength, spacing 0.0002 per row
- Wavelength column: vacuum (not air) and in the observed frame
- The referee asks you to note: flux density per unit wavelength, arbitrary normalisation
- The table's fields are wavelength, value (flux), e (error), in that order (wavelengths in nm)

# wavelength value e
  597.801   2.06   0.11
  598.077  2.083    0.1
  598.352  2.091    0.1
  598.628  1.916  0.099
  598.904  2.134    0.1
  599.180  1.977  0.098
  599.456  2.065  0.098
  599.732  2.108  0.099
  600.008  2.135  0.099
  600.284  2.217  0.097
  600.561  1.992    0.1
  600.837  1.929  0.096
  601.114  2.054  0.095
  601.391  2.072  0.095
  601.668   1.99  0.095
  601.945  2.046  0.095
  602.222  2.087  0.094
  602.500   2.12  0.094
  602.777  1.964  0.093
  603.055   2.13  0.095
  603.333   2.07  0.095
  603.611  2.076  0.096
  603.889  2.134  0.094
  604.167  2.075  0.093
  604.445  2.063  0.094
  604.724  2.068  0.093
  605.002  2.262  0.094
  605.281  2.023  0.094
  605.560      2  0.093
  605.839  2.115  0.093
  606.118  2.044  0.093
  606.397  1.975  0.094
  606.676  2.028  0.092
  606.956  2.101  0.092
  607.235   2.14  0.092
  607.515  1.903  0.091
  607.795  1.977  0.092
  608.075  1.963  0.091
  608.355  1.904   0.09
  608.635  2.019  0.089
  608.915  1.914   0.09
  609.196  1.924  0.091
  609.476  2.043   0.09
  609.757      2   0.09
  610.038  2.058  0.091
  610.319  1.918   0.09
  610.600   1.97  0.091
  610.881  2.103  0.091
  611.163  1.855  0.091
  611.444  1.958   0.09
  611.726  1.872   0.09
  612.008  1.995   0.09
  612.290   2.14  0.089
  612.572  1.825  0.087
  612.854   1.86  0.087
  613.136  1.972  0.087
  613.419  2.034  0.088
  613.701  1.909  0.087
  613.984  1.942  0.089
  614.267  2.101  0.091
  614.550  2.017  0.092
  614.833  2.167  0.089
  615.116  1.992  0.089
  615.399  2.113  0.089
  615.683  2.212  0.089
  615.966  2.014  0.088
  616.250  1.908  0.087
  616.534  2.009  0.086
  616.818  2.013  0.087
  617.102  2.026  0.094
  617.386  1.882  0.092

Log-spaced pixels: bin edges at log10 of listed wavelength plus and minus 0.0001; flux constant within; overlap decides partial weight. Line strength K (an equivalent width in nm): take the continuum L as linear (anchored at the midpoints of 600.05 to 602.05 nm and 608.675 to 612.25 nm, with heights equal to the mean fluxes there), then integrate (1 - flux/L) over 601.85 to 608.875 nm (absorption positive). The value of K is -0.12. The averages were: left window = 2.05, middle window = 2.05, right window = 1.97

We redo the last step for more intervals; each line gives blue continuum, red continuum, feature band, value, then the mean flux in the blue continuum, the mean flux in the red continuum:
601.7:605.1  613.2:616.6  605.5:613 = 0.27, 2.09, 2.03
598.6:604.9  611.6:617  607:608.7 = 0.04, 2.07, 2.01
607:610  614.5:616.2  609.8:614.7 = 0.15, 1.99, 2.08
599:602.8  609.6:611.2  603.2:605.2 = -0.07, 2.06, 1.99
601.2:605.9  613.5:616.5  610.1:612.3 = 0.09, 2.08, 2.04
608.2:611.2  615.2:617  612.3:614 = 0.06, 1.98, 2.04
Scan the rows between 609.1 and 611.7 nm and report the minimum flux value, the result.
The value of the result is 1.855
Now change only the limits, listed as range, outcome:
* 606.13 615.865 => 1.825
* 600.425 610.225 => 1.903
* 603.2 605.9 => 2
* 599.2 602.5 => 1.929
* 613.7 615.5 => 1.909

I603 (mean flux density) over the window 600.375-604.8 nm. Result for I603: 2.06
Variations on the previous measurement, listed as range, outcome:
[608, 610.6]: 1.97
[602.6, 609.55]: 2.04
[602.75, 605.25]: 2.1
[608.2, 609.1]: 1.95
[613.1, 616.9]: 2.03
